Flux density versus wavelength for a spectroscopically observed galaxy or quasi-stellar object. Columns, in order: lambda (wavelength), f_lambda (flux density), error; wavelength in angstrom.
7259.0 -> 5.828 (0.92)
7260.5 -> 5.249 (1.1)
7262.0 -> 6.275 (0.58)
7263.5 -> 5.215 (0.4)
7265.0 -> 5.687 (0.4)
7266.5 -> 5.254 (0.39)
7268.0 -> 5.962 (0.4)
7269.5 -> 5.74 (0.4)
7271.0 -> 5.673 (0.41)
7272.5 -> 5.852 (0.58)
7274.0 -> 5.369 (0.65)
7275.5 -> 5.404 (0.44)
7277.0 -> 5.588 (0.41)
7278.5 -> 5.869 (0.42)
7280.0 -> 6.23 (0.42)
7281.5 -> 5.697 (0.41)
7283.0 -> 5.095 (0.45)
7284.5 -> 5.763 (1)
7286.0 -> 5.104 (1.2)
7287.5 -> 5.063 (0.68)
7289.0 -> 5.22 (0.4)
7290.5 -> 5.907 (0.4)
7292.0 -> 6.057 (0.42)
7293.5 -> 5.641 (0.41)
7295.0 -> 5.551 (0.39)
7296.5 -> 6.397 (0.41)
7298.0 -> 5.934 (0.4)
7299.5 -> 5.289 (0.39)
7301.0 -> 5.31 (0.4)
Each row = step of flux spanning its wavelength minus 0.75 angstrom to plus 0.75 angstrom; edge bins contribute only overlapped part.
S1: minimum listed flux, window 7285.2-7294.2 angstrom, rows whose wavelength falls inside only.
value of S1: 5.063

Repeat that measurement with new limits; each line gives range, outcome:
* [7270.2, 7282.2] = 5.369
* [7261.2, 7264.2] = 5.215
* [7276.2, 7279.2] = 5.588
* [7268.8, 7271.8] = 5.673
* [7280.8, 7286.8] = 5.095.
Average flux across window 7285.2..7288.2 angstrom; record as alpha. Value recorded 5.1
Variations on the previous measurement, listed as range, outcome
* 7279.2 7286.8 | 5.58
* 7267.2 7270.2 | 5.84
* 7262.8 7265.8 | 5.45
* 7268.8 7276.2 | 5.61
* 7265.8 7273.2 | 5.7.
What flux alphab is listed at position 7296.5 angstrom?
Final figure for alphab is 6.397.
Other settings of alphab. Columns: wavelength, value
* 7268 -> 5.962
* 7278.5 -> 5.869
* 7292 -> 6.057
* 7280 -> 6.23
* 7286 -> 5.104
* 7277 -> 5.588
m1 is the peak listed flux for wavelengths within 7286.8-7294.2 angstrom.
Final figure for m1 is 6.057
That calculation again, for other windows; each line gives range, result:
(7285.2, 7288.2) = 5.104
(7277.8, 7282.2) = 6.23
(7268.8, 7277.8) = 5.852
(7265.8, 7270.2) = 5.962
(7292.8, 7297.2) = 6.397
